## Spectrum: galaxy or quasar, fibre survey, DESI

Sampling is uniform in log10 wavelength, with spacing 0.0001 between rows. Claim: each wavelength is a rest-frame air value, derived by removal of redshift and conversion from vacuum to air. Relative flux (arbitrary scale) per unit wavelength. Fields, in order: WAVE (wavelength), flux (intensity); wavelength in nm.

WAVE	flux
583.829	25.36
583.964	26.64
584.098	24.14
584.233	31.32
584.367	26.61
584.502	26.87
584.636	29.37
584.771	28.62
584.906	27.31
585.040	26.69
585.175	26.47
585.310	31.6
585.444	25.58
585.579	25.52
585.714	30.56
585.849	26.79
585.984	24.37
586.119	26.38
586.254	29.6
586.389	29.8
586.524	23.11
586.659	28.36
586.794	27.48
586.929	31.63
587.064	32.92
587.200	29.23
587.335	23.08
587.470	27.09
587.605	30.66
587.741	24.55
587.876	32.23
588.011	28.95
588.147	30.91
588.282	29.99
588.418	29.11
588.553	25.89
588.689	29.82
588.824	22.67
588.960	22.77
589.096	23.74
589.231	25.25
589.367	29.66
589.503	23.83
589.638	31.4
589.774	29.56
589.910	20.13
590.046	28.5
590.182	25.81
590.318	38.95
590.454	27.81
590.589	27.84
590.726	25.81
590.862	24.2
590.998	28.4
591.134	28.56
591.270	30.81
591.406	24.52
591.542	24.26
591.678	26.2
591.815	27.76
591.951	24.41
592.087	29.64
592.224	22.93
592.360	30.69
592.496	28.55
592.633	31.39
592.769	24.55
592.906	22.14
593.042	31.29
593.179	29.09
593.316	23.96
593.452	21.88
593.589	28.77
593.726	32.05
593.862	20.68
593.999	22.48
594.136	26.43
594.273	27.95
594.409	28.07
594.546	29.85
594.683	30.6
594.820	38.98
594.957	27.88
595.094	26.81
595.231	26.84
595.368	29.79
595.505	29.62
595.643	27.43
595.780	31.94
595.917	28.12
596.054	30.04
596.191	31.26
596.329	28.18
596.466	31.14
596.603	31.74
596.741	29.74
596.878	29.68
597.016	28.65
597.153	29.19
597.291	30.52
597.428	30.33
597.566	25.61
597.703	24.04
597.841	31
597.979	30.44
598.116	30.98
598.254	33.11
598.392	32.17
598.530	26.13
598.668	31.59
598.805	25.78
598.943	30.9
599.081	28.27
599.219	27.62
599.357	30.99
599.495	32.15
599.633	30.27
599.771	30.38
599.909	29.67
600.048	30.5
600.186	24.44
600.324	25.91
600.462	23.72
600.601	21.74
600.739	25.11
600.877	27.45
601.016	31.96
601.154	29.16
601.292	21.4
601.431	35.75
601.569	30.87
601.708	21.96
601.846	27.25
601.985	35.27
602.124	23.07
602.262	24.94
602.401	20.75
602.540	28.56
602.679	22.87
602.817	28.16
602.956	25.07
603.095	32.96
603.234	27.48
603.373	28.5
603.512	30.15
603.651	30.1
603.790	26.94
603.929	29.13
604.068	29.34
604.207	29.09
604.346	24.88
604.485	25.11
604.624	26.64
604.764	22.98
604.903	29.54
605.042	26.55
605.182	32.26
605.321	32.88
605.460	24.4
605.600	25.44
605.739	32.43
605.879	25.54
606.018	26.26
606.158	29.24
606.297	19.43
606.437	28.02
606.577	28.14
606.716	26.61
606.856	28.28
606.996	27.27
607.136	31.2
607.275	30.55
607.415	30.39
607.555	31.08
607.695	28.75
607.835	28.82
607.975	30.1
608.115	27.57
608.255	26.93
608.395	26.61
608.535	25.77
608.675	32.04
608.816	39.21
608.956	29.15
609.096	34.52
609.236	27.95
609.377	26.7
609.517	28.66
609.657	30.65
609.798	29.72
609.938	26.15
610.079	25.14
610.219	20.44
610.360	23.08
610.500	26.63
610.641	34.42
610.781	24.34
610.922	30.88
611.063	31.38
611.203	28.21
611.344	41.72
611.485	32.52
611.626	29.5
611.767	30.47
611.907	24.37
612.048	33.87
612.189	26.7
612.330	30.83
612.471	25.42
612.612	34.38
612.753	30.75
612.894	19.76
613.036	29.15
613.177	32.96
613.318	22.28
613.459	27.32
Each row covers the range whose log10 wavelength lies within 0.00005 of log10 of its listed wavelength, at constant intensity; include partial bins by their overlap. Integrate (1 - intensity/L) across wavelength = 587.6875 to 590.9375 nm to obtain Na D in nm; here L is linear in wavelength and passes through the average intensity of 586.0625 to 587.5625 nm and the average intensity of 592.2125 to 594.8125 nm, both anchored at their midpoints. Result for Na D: 0.043 nm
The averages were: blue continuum 28.1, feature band 27.5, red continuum 27.4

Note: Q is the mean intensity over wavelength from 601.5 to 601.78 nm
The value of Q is 26.5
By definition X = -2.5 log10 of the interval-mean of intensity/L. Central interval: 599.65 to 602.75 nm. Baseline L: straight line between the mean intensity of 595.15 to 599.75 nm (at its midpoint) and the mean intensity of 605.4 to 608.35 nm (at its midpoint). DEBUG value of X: 0.07 mag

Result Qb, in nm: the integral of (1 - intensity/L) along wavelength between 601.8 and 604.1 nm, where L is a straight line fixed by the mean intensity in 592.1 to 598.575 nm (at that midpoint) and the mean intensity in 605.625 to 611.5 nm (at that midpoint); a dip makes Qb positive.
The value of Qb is 0.09 nm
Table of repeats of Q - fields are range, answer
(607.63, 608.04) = 29.2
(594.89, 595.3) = 27.2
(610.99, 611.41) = 33.7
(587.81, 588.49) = 30.2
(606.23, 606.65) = 25.2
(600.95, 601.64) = 29.8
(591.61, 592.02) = 26.1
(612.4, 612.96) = 27.7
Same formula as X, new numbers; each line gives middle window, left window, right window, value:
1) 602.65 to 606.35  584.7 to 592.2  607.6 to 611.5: 0.04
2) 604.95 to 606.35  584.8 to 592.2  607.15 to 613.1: 0.05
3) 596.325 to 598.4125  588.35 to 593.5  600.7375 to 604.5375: -0.09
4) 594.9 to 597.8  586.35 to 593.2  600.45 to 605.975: -0.06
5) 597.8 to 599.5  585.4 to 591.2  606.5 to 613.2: -0.06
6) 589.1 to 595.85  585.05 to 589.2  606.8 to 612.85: 0.02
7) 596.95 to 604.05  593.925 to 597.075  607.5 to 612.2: 0.04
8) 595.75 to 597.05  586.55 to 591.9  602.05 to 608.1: -0.09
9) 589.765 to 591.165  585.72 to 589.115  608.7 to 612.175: 0.01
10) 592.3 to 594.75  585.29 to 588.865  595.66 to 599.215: 0.07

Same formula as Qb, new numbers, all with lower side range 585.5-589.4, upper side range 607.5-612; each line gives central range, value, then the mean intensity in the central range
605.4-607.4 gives 0.105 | 27.4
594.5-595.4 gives -0.063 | 30.1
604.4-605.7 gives 0.066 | 27.4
